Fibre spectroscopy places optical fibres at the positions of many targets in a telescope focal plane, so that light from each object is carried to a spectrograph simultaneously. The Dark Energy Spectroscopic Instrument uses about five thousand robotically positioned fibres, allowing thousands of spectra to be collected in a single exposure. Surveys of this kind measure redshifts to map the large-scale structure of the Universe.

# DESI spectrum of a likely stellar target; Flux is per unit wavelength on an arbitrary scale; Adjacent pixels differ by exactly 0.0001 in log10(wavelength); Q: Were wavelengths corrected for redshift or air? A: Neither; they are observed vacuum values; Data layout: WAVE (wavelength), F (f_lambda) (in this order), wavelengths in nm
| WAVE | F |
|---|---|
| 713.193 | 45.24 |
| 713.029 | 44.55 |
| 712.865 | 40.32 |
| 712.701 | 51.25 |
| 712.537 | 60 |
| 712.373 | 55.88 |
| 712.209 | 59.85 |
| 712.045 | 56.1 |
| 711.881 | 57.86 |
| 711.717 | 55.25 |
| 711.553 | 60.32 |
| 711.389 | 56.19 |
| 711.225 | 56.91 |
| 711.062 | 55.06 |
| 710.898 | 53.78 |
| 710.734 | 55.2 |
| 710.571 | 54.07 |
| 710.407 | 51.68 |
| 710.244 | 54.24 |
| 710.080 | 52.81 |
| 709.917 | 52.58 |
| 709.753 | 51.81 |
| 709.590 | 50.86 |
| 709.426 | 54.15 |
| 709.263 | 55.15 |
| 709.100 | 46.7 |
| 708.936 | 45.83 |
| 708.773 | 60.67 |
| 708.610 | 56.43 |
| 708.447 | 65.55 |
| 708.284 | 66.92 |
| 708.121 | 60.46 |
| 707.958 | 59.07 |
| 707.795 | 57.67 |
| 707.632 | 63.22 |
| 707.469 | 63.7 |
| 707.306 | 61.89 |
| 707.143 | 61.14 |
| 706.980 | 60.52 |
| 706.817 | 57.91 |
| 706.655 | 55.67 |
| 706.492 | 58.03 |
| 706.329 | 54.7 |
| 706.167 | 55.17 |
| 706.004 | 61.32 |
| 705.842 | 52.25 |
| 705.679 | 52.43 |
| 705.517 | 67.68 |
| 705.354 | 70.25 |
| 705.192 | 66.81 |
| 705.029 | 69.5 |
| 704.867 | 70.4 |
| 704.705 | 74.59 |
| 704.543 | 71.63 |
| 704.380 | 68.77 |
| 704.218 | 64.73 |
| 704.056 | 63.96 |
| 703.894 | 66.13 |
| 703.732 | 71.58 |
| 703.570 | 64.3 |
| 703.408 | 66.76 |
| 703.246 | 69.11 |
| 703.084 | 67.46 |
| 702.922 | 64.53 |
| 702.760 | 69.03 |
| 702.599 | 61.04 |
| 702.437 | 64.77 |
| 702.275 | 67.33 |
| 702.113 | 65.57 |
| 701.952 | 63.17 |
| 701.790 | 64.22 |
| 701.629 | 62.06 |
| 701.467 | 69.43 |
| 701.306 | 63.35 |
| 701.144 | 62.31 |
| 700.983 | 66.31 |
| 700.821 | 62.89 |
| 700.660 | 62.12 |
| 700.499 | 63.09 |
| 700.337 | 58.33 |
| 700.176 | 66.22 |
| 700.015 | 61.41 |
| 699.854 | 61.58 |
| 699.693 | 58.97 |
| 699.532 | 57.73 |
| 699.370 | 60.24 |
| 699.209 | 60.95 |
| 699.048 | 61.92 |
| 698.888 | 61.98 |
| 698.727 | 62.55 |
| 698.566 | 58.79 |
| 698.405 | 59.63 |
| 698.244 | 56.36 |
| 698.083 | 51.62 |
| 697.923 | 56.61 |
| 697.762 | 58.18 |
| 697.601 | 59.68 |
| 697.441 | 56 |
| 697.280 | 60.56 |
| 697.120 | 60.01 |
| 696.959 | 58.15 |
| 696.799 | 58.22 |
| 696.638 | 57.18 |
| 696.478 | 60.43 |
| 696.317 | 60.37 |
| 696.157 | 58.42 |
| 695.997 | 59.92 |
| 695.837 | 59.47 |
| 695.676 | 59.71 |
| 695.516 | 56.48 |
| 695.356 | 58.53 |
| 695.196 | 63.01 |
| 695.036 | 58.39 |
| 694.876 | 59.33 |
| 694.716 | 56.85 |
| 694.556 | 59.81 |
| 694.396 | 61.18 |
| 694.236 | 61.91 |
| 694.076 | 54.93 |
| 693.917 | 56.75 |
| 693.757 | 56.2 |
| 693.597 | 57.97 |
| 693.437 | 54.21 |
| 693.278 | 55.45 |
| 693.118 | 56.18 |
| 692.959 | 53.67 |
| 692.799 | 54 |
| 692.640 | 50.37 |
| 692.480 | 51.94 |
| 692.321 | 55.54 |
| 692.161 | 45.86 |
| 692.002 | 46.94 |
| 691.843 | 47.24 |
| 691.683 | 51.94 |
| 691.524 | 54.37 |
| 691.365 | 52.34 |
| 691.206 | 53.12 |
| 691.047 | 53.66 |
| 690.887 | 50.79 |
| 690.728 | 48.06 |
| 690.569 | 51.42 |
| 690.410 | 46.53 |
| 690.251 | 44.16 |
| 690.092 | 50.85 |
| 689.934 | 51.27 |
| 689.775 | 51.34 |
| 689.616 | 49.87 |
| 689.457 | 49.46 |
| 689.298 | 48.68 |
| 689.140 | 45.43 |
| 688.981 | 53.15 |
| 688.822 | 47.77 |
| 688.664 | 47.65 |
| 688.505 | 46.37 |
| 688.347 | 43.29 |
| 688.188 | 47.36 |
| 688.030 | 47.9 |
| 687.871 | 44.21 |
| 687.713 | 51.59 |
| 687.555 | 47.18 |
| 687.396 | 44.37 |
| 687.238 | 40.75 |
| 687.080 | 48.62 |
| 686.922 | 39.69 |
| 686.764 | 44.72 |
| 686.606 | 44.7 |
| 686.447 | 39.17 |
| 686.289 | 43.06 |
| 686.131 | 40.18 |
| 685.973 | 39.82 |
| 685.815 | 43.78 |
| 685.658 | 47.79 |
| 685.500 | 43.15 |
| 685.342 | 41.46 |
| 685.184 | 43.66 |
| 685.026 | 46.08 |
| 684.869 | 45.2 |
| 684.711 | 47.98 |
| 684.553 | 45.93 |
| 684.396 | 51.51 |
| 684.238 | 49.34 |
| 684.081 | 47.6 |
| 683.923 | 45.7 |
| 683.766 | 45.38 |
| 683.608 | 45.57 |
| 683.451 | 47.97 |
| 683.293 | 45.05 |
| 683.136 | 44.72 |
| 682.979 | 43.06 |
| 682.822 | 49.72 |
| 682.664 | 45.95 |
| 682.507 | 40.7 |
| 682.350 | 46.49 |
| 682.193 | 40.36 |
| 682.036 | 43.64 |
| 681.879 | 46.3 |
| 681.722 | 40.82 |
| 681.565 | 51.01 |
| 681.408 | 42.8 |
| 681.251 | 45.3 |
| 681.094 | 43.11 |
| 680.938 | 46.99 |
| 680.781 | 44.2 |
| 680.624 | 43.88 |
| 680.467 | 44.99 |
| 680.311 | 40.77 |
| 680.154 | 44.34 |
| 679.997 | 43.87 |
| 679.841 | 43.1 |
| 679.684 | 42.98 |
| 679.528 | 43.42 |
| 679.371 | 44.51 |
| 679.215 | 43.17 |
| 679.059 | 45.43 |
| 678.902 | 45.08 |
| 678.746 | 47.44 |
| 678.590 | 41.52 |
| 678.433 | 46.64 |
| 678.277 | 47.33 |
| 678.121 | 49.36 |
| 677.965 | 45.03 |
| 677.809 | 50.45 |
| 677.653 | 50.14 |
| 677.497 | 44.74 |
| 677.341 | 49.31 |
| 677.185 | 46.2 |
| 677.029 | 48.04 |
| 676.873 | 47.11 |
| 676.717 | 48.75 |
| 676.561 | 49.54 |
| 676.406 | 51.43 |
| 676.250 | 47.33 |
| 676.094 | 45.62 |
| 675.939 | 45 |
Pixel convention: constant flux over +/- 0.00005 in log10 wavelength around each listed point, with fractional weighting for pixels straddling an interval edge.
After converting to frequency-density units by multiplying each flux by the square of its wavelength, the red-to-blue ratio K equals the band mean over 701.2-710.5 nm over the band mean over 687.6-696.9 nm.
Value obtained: 1.2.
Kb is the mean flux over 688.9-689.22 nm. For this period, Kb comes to 49.3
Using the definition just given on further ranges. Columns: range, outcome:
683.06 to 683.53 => 45.9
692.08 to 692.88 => 51.5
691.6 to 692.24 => 48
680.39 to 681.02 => 45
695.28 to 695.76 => 58.2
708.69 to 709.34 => 52.1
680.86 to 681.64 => 45.8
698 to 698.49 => 55.9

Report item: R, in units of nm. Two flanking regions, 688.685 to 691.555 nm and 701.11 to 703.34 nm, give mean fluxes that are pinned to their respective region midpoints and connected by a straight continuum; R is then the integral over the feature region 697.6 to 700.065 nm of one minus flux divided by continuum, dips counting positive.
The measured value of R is 0.07 nm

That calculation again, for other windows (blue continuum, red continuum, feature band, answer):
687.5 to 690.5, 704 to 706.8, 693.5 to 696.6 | -0.298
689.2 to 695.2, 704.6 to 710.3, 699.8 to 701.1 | -0.146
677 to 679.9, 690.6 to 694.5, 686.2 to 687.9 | 0.210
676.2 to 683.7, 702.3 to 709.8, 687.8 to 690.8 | 0.191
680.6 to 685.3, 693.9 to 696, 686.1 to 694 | 0.647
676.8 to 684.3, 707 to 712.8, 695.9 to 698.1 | -0.289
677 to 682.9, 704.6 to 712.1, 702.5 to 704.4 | -0.349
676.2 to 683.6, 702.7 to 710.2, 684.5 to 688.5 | 0.405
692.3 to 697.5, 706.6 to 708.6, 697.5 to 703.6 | -0.330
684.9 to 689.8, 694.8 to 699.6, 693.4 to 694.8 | -0.079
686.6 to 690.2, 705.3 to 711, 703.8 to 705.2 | -0.337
